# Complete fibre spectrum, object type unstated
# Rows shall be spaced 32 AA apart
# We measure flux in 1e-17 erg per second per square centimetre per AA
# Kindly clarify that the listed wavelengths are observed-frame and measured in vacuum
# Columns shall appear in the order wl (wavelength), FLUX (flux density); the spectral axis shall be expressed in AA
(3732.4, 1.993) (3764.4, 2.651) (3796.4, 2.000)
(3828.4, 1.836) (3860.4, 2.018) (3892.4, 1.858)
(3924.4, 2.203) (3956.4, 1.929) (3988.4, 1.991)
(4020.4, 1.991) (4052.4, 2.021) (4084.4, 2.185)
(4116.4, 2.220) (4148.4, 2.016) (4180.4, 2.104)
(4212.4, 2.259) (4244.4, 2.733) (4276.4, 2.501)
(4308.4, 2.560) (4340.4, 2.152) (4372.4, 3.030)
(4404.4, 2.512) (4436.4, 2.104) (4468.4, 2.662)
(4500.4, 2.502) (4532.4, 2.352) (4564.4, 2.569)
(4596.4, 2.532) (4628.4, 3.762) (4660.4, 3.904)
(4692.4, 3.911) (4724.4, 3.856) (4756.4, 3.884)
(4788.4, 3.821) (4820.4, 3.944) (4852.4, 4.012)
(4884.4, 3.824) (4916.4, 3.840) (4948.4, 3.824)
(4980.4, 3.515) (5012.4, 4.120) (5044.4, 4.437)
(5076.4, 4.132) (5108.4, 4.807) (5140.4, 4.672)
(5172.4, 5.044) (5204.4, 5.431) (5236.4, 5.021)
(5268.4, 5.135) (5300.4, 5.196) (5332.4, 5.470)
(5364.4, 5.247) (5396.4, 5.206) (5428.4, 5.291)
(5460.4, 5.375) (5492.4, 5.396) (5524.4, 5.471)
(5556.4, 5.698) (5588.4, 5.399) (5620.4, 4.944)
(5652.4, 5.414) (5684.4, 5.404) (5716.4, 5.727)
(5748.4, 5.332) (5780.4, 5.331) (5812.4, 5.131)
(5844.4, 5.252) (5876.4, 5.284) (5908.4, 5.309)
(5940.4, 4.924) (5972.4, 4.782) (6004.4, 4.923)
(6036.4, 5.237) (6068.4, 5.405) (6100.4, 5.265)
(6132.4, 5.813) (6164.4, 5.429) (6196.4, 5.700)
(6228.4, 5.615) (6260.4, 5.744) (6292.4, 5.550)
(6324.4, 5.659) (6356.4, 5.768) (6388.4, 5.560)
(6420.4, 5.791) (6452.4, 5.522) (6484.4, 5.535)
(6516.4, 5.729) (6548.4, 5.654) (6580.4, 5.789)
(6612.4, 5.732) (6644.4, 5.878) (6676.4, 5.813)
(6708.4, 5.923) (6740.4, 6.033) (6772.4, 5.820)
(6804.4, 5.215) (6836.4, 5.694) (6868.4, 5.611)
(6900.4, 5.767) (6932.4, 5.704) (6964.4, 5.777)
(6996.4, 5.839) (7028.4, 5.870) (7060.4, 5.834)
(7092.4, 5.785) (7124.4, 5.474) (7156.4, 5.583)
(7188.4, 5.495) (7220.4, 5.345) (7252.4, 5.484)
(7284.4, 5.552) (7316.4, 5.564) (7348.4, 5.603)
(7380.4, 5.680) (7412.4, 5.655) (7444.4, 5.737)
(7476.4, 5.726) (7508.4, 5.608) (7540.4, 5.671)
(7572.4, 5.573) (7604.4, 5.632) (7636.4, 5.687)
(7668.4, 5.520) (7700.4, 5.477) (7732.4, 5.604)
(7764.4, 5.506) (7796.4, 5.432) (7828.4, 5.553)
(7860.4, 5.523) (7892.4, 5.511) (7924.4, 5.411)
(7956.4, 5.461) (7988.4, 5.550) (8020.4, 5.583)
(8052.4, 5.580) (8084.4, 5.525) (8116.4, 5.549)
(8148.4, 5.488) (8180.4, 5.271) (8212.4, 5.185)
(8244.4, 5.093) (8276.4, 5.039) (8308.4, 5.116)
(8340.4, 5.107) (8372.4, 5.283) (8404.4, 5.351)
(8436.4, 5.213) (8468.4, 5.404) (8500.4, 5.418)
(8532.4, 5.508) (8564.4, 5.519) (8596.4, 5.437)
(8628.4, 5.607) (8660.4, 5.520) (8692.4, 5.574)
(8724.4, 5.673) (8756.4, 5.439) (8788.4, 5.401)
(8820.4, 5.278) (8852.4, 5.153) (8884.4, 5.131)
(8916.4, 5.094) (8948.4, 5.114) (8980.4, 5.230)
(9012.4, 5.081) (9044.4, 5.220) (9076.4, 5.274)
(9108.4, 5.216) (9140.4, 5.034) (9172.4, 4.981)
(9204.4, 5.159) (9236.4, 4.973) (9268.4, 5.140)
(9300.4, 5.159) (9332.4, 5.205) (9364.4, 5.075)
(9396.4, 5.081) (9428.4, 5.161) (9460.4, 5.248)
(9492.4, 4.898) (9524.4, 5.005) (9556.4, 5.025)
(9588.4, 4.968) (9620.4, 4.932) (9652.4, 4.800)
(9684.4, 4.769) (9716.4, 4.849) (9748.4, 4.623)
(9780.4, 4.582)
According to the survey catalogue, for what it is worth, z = 0.156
